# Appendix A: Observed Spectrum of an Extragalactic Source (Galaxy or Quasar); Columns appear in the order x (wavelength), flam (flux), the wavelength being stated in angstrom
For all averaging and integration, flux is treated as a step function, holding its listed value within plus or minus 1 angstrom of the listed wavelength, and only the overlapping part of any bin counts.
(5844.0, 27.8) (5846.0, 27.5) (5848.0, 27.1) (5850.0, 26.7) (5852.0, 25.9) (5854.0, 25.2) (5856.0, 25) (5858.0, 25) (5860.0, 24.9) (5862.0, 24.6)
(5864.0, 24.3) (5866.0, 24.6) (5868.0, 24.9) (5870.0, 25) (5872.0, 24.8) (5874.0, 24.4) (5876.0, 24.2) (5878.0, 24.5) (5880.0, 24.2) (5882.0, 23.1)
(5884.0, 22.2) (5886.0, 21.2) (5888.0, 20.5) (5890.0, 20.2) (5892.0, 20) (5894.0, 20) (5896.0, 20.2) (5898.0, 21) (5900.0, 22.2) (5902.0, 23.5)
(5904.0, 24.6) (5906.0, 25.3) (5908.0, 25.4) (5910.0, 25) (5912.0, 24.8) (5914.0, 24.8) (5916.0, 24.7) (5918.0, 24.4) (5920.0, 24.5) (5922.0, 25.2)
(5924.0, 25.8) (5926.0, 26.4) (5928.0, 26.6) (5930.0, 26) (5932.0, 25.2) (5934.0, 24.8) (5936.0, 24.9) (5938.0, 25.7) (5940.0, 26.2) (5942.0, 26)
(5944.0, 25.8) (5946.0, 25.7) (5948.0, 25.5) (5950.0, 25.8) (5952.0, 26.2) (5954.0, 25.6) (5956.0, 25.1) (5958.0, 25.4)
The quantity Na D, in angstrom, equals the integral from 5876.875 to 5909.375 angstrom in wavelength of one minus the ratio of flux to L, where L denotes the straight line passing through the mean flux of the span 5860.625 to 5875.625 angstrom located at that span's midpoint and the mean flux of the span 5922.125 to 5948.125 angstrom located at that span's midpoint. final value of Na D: 3.42 angstrom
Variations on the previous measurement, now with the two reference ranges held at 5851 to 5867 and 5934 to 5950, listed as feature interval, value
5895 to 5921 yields 1.5 angstrom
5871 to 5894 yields 2.4 angstrom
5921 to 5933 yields -0.2 angstrom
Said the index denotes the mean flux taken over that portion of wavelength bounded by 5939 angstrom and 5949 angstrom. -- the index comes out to 25.8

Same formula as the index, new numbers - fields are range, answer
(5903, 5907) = 25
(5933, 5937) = 24.9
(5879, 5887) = 22.7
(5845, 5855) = 26.5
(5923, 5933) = 26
